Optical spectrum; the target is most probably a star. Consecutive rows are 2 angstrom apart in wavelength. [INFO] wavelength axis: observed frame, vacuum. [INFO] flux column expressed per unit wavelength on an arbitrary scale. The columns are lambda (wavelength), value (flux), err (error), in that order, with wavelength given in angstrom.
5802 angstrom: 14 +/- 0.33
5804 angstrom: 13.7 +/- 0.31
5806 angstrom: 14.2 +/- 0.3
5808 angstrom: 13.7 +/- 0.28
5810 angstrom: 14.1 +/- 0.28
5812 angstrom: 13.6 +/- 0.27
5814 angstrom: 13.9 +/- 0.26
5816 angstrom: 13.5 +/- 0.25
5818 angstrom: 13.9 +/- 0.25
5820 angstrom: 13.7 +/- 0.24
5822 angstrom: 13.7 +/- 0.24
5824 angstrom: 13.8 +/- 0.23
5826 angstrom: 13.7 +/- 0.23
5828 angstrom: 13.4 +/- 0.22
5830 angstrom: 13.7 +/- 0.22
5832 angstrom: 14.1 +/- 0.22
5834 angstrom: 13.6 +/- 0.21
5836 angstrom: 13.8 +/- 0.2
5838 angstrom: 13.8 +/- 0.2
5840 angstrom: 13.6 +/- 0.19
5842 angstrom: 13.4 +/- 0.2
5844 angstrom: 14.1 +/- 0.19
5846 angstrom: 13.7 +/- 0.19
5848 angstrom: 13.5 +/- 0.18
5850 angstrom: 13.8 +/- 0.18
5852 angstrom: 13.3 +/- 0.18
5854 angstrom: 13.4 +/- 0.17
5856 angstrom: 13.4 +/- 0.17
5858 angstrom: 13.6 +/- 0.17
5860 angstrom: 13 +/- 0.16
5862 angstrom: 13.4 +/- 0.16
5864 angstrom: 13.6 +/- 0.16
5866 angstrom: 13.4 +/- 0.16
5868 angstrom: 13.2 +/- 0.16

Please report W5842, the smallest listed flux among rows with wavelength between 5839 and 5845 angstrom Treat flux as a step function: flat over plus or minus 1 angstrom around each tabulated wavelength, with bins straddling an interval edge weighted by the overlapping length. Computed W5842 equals 13.4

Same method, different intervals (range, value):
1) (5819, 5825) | 13.7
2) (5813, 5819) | 13.5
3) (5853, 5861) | 13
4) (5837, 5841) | 13.6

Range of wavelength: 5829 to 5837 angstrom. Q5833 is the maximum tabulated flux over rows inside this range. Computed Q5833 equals 14.1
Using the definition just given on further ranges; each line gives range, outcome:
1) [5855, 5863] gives 13.6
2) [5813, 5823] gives 13.9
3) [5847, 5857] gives 13.8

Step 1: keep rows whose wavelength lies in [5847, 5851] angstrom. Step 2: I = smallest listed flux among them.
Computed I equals 13.5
